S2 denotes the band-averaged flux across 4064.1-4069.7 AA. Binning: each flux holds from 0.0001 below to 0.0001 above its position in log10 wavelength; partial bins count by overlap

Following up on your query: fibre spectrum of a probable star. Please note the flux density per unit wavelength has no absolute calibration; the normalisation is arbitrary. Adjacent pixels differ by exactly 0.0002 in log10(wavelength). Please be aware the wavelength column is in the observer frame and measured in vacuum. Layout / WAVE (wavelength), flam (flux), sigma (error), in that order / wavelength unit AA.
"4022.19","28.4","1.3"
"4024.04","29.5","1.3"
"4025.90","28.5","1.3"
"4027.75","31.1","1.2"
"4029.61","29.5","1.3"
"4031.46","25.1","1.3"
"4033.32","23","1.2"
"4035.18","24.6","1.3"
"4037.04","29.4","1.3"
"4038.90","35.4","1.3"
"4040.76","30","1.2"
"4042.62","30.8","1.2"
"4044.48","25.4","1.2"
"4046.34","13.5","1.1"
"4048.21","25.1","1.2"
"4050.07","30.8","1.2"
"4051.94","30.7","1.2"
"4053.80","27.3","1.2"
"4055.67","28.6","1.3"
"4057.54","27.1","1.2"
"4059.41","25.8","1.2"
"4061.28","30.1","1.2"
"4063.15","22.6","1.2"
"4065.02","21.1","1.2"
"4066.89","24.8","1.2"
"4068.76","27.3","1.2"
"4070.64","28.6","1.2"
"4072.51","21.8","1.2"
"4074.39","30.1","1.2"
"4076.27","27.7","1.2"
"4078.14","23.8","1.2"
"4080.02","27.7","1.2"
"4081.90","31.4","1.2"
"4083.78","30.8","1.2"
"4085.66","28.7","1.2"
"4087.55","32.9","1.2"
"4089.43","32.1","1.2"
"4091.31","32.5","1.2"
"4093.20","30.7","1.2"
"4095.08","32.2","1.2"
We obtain 24.4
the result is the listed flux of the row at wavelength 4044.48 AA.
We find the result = 25.4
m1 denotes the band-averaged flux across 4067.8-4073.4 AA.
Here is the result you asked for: 25.9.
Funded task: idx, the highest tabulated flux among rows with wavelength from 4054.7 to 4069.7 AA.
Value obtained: 30.1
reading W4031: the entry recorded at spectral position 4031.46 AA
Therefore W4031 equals 25.1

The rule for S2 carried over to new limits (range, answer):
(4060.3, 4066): 24.6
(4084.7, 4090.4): 31.2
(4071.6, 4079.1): 25.9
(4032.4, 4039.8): 28.1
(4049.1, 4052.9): 30.7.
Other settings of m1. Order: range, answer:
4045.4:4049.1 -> 19.2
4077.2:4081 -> 25.9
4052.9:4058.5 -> 27.6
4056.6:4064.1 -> 26.4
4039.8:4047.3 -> 25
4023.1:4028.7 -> 29.7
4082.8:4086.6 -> 29.8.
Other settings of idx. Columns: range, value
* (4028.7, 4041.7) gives 35.4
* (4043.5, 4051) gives 30.8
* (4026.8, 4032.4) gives 31.1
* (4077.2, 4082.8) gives 31.4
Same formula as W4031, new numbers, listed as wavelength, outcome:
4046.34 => 13.5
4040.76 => 30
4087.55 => 32.9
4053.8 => 27.3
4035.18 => 24.6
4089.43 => 32.1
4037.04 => 29.4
